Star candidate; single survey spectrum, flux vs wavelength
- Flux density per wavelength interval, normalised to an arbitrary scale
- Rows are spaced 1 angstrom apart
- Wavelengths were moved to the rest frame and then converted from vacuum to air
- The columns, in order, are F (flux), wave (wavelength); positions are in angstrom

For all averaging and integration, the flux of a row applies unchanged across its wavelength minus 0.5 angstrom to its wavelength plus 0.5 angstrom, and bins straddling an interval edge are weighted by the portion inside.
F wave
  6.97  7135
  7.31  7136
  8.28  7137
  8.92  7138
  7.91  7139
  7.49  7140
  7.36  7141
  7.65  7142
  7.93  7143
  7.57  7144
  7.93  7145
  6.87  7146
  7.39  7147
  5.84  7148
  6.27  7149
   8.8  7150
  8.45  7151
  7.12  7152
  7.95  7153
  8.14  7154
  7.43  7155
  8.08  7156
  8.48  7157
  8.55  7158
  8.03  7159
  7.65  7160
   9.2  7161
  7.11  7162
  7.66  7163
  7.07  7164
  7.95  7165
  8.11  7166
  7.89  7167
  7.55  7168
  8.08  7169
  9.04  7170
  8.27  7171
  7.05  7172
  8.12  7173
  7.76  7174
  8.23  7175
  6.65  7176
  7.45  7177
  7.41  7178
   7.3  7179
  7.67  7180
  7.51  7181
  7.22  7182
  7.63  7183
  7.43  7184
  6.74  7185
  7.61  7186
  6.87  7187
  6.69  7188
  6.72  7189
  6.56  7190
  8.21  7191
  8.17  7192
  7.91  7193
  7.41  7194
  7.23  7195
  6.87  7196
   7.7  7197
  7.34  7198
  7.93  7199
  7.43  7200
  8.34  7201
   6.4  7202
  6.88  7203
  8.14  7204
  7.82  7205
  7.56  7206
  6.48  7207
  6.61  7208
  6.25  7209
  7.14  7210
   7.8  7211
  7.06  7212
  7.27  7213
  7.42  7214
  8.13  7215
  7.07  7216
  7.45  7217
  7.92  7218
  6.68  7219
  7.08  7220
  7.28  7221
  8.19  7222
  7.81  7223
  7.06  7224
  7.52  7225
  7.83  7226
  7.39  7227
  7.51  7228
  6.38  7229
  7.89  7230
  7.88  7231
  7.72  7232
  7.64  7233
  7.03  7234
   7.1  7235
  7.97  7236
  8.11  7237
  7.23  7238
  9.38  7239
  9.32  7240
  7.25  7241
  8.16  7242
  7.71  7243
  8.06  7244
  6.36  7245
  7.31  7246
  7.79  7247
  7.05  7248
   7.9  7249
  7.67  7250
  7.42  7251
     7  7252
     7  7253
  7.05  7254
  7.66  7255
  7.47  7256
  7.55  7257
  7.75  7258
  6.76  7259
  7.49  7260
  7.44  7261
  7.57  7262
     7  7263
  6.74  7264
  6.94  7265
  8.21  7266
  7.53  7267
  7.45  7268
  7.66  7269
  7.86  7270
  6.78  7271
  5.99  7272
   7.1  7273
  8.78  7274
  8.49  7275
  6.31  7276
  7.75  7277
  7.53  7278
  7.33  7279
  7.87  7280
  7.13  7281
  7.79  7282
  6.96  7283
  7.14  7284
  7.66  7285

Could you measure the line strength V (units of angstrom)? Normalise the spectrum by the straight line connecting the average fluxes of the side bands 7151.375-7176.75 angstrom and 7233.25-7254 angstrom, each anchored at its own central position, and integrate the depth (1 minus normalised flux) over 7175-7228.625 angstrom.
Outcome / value 2.8 angstrom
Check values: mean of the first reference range 7.89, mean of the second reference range 7.63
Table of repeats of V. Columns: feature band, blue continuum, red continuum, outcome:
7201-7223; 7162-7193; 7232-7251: 1.0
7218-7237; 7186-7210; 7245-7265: -0.4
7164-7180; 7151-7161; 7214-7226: 0.3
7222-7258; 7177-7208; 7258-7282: -1.0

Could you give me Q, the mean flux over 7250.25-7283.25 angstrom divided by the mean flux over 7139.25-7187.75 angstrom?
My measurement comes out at 0.96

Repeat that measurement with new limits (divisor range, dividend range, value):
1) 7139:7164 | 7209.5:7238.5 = 0.97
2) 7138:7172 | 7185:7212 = 0.94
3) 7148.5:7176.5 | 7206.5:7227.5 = 0.93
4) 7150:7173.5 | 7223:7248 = 0.96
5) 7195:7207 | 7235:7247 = 1.06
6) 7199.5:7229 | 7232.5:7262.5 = 1.03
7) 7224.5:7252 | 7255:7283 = 0.97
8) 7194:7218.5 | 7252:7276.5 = 1.00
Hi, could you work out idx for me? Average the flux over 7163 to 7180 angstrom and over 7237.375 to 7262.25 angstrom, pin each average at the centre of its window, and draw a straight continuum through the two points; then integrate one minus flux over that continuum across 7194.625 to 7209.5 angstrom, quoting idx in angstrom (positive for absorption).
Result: 0.8 angstrom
